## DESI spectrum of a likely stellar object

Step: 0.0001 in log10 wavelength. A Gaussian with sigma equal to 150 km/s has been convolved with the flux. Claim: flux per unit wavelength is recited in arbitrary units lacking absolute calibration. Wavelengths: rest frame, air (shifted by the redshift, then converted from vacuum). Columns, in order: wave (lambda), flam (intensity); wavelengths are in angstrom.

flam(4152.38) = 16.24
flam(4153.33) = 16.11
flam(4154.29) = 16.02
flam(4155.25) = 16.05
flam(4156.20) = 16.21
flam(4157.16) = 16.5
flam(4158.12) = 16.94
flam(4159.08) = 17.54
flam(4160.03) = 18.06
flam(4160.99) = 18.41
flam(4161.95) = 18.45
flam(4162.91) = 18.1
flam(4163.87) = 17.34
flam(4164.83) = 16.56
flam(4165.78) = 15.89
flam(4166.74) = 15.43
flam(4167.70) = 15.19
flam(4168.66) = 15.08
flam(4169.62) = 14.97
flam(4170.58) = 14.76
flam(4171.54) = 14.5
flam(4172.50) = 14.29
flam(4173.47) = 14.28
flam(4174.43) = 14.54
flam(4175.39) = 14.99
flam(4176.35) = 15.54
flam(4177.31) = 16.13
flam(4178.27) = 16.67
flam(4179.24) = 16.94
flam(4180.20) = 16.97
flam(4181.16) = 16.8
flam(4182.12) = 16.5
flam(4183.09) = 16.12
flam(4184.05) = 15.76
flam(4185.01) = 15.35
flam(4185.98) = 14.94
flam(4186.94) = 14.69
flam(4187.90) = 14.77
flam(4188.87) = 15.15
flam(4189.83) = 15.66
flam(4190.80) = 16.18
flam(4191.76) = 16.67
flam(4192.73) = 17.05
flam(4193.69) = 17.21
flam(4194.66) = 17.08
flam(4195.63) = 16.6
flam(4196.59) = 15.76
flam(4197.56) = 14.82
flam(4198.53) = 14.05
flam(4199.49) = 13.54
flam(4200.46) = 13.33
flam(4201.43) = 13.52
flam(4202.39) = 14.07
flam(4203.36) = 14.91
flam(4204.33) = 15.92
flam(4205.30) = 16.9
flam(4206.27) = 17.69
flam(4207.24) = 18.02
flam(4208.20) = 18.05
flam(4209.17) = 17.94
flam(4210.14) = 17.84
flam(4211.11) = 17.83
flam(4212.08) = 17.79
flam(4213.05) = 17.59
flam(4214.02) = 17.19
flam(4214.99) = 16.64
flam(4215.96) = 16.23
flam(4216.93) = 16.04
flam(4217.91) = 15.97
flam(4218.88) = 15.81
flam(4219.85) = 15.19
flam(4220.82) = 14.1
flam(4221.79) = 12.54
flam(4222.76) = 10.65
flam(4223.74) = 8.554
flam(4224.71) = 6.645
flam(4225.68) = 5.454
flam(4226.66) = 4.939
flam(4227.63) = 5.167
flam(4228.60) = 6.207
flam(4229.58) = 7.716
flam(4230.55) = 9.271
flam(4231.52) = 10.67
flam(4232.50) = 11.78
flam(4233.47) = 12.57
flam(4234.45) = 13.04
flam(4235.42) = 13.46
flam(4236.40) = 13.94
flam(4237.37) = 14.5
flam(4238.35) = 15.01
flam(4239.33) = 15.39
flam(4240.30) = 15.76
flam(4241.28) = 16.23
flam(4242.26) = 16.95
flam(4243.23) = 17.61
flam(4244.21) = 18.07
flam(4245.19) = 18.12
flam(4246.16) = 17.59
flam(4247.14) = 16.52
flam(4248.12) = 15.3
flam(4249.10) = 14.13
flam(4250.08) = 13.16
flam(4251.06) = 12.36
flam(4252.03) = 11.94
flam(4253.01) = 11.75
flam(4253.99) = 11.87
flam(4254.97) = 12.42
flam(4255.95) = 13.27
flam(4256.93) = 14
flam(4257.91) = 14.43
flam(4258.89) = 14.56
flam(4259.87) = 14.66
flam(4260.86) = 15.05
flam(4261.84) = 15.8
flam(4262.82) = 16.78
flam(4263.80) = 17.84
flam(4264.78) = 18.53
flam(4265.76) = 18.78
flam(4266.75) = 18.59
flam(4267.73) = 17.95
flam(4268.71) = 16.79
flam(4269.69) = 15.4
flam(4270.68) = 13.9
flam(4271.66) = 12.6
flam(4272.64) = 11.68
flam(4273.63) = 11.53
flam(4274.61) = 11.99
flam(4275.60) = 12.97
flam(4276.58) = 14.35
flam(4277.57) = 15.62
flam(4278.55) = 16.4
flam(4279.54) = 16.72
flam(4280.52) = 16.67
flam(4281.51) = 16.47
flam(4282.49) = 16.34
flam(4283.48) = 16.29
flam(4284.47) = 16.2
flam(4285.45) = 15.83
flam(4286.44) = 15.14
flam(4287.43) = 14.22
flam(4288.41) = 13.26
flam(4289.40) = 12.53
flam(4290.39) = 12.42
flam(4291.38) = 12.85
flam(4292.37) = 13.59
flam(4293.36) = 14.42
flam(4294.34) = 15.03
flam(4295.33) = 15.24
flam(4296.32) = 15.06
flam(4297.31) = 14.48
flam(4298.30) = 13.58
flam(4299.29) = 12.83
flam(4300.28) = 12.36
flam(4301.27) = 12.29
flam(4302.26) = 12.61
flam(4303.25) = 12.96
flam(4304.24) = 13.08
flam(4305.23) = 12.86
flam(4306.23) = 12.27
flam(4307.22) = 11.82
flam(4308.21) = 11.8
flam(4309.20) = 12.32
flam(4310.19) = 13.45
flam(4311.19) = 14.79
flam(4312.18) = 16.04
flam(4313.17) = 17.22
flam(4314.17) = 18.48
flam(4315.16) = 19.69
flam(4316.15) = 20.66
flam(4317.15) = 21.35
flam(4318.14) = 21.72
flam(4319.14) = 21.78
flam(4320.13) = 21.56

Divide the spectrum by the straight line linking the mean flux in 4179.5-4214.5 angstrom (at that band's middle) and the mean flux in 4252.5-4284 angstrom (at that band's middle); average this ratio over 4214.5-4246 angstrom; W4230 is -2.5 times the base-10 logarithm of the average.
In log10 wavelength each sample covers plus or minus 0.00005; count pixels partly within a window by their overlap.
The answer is 0.21 mag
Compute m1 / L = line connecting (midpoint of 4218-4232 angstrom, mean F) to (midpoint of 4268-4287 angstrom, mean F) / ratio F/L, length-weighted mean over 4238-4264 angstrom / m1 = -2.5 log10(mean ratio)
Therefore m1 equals -0.226 mag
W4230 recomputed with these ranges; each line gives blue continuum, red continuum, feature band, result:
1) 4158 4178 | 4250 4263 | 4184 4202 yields 0.001 mag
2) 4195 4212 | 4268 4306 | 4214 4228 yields 0.292 mag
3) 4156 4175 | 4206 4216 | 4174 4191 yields 0.062 mag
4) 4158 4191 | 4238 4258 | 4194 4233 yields 0.123 mag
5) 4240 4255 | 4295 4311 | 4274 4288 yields -0.111 mag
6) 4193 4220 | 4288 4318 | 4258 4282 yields -0.028 mag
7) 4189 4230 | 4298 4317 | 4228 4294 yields -0.007 mag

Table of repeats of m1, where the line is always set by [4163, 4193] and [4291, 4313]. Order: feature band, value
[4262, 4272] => -0.185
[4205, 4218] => -0.148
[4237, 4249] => -0.128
